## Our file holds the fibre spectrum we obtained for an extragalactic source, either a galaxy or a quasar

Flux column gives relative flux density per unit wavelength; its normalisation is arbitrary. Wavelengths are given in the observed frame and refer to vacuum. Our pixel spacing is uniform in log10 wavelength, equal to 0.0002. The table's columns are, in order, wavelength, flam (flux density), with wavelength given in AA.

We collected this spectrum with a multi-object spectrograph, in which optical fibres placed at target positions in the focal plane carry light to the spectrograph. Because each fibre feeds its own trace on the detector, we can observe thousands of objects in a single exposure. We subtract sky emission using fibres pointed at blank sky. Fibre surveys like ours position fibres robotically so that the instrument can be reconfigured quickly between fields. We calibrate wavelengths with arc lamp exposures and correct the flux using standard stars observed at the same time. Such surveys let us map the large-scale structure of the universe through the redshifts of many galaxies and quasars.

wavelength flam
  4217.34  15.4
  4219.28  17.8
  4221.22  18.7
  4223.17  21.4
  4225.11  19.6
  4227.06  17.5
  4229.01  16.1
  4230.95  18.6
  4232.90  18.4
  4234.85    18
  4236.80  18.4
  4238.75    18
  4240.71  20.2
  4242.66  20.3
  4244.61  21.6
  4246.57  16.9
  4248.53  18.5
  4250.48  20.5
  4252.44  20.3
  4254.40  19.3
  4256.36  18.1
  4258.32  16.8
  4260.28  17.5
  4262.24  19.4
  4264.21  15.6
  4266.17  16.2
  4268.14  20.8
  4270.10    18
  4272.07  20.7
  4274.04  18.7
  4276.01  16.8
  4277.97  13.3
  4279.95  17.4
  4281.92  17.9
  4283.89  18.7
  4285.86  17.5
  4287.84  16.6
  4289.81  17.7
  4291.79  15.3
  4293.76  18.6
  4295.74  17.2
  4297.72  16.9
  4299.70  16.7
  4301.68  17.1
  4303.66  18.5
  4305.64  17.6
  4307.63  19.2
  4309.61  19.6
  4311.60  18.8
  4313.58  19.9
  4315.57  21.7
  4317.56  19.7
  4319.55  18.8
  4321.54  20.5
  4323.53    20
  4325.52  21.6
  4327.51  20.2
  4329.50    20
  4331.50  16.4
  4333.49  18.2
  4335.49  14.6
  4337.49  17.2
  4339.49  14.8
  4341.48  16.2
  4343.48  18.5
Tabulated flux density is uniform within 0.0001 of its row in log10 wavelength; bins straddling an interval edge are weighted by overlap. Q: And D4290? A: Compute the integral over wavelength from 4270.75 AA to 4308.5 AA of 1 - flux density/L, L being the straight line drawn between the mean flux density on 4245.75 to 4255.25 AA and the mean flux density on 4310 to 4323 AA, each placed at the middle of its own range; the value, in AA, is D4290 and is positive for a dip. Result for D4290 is 4.0 AA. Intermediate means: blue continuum 19.1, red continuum 19.9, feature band 17.5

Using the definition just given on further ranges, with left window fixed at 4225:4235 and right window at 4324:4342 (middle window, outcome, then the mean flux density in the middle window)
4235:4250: -1.0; 19.1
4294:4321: -1.2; 18.6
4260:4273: -0.4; 18.3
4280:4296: 0.4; 17.5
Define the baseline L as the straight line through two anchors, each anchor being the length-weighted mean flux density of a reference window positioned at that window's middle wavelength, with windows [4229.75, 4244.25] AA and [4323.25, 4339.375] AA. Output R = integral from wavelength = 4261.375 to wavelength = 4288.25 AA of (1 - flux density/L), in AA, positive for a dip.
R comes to 1.4 AA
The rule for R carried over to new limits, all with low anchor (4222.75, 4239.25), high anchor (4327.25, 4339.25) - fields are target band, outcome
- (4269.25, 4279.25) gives 0.27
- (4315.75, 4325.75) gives -1.48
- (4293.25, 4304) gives 0.21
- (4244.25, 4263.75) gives -0.60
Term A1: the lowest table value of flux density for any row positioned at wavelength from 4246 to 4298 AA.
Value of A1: 13.3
